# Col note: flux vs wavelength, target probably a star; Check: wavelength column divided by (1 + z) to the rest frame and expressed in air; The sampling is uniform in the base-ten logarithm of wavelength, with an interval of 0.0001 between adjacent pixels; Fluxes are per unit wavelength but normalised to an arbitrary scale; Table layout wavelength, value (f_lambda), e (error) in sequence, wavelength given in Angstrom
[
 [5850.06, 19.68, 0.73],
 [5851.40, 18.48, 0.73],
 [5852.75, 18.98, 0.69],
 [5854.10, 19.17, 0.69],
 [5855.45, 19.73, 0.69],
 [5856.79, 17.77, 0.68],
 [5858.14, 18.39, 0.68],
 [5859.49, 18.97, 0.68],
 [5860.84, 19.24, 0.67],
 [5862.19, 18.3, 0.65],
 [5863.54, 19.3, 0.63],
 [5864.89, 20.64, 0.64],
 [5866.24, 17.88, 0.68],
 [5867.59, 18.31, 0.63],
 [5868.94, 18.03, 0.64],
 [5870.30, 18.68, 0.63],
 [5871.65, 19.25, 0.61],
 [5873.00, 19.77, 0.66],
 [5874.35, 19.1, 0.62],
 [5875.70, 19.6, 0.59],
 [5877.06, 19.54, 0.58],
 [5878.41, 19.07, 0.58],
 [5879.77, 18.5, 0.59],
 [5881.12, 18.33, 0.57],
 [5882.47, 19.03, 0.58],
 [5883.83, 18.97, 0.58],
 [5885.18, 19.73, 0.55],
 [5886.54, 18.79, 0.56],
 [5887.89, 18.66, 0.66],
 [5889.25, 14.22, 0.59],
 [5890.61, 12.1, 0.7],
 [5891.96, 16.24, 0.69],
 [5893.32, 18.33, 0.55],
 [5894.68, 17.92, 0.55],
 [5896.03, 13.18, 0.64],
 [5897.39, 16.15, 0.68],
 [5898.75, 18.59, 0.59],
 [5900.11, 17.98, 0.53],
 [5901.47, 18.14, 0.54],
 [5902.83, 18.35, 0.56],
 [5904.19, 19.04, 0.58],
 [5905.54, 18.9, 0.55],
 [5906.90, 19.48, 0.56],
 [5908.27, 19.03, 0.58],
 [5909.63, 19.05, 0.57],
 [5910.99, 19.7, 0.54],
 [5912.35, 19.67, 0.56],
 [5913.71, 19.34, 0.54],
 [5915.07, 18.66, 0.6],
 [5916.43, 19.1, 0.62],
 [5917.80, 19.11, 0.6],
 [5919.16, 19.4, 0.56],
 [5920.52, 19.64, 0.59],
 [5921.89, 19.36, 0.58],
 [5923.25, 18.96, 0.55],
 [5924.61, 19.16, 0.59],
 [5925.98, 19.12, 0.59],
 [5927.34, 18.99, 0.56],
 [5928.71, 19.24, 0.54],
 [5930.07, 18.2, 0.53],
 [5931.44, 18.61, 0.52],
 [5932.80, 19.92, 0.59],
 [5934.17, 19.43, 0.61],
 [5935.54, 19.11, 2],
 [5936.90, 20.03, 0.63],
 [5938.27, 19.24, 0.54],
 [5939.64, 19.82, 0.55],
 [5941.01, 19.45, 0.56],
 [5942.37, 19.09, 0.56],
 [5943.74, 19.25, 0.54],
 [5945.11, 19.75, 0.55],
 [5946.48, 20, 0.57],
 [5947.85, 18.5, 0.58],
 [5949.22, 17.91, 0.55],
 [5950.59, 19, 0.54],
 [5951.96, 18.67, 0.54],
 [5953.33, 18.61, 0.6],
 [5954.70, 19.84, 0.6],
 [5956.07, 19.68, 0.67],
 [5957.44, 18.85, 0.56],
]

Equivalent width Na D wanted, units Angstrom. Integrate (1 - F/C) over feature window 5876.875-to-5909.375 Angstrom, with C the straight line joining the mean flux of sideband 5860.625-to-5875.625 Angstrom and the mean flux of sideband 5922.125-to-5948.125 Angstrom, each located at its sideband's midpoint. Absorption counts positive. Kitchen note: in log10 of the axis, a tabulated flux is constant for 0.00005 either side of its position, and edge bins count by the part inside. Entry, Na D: 2.1 Angstrom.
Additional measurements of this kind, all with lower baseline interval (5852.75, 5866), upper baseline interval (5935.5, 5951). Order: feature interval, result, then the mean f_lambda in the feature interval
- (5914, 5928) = 0.04 Angstrom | 19.2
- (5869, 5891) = 0.78 Angstrom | 18.4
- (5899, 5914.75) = 0.17 Angstrom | 19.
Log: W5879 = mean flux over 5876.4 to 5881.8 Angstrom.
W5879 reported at 18.9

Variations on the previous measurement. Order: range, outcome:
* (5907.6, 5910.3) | 19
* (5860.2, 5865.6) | 19.4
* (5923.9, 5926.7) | 19.2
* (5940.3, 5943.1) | 19.3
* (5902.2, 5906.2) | 18.8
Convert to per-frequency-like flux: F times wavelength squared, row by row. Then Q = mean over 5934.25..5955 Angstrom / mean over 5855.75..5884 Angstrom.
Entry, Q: 1.04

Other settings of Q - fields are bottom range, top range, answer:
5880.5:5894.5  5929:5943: 1.12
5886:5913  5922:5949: 1.10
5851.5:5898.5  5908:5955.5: 1.07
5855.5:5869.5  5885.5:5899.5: 0.89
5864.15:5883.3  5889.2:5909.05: 0.92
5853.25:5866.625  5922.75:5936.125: 1.03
